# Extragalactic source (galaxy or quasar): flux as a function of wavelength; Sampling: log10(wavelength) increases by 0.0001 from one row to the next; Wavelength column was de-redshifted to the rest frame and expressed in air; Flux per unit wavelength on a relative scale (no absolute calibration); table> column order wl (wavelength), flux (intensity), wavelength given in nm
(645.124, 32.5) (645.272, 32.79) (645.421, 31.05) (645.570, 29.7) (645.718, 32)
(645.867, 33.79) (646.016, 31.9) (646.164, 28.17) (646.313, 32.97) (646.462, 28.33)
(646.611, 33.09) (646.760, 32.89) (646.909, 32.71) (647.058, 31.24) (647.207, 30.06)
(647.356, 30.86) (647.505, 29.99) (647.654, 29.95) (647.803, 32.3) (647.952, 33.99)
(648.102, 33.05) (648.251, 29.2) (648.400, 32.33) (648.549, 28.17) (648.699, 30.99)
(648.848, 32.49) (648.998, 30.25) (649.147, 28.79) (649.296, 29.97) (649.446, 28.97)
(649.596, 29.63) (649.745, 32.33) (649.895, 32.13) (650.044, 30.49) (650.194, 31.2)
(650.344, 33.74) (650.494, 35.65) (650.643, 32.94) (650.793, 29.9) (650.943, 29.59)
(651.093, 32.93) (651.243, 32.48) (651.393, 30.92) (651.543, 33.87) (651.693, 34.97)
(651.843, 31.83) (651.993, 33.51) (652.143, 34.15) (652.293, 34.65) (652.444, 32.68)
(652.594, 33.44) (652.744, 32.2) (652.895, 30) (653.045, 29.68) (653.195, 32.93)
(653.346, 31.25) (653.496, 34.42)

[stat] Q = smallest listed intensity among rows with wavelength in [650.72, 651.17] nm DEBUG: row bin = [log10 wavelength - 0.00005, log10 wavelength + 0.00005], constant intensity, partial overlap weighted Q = 29.59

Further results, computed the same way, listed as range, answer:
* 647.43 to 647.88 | 29.95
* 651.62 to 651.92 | 31.83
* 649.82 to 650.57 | 30.49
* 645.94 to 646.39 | 28.17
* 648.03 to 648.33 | 29.2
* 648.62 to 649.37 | 28.79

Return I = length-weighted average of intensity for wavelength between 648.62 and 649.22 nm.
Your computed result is 30.6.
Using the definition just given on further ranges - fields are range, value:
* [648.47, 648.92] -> 30.6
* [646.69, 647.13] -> 32.3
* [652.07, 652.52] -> 33.8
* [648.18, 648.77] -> 30.2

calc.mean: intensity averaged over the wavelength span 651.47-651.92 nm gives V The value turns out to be 33.6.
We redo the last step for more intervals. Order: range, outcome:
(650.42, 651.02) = 32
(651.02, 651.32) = 32.7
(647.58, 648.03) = 32.1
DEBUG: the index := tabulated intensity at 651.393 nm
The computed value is 30.92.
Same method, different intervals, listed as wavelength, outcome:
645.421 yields 31.05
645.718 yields 32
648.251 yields 29.2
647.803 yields 32.3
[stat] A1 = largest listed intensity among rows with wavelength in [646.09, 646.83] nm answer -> 33.09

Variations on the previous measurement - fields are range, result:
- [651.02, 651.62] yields 33.87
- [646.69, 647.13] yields 32.89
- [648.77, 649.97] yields 32.49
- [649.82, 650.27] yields 32.13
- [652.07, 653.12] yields 34.65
